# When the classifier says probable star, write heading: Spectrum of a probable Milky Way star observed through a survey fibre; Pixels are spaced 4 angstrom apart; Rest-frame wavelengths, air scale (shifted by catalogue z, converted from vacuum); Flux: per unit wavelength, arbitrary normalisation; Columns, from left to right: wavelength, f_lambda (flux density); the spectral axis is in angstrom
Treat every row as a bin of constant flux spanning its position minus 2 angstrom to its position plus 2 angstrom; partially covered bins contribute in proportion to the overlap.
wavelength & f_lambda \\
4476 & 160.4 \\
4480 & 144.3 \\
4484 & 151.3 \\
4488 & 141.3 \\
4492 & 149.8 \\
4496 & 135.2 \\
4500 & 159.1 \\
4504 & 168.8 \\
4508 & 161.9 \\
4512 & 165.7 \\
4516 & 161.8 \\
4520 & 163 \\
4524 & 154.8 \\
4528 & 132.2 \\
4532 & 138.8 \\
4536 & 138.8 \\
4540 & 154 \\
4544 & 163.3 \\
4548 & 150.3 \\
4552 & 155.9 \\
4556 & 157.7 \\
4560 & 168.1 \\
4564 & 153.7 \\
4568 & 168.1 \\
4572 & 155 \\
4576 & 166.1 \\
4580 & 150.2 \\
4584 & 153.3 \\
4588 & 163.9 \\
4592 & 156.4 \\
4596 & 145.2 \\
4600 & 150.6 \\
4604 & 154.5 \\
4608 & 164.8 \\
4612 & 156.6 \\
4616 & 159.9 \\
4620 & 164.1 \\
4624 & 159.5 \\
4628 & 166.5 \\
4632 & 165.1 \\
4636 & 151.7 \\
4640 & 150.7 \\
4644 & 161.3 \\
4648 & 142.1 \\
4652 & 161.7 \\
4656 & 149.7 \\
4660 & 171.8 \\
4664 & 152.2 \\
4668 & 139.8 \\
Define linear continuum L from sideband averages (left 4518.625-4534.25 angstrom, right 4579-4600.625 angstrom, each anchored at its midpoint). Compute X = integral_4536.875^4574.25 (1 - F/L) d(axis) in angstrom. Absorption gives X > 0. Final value -2.0 angstrom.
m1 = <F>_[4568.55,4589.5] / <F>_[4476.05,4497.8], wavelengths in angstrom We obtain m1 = 1.1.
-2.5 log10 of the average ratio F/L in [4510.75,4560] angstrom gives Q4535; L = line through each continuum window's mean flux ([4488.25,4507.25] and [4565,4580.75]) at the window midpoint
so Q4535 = 0.021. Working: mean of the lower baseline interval 153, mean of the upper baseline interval 160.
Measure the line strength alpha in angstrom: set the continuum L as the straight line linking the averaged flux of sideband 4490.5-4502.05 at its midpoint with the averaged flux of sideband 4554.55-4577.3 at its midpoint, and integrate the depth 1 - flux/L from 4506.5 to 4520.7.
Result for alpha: -1.1 angstrom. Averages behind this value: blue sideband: 148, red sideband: 161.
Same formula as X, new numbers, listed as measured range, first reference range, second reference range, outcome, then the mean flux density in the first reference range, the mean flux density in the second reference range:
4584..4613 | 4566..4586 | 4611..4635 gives 0.8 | 159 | 162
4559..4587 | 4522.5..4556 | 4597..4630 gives -1.0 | 149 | 159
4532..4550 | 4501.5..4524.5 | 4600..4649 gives 1.3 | 163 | 158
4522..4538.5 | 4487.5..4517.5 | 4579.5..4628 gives 1.6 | 156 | 157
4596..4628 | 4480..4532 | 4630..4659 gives -0.7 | 153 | 155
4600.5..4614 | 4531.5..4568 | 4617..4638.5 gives 0.1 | 155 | 161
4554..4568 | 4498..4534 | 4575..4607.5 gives -0.5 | 156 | 155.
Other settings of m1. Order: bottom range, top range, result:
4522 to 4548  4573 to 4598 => 1.06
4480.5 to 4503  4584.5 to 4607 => 1.04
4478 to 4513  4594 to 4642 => 1.03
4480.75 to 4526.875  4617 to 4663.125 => 1.02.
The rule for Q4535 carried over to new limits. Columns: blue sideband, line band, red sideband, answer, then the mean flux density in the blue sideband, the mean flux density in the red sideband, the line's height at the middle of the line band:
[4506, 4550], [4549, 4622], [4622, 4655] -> -0.02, 153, 157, 155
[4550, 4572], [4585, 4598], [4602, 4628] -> 0.04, 160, 160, 160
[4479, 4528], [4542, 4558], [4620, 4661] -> -0.01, 154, 158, 155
